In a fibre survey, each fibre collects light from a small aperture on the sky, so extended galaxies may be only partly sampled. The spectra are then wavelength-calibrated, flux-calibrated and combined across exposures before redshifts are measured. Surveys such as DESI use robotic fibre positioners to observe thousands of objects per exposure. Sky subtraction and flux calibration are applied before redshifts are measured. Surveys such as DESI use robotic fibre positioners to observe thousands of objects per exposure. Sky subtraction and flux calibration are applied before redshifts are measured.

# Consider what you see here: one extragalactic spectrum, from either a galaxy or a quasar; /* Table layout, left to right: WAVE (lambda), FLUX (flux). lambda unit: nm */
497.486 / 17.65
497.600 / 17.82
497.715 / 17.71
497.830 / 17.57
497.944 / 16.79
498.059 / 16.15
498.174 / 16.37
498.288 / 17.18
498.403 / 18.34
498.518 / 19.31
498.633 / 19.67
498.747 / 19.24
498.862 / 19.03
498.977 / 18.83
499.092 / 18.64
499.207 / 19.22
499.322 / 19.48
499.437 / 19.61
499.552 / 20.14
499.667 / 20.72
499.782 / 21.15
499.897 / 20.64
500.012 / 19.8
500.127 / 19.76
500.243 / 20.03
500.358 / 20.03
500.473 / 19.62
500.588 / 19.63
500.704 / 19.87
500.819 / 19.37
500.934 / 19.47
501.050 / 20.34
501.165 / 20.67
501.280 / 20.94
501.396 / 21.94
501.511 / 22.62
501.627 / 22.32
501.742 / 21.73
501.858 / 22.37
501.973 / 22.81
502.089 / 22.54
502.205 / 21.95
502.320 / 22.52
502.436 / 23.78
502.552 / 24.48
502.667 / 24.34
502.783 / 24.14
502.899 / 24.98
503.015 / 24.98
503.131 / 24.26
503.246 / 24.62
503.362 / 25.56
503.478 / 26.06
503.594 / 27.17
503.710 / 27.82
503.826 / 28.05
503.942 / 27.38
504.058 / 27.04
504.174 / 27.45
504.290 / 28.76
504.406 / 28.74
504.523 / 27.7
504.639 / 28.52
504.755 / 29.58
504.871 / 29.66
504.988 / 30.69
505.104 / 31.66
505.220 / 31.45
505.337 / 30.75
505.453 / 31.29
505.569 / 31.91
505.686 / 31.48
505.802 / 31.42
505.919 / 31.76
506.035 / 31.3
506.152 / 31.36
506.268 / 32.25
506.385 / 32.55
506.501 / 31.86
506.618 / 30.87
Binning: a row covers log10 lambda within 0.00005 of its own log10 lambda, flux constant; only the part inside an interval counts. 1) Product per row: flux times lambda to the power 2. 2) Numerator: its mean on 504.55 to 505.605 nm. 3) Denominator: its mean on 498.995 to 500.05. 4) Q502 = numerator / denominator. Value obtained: 1.57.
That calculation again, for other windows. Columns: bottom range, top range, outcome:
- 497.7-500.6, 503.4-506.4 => 1.60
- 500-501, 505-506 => 1.63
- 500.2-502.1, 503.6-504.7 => 1.35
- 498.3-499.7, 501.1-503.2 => 1.21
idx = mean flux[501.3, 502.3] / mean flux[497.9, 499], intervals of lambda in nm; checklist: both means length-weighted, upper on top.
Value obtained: 1.23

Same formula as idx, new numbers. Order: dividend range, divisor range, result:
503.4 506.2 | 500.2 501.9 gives 1.42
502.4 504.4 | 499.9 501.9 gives 1.26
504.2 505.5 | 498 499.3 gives 1.62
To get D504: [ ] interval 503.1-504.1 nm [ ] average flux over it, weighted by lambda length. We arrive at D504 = 26.5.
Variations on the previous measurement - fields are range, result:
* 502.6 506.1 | 28.4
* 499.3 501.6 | 20.3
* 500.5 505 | 24.4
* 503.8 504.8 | 28.1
